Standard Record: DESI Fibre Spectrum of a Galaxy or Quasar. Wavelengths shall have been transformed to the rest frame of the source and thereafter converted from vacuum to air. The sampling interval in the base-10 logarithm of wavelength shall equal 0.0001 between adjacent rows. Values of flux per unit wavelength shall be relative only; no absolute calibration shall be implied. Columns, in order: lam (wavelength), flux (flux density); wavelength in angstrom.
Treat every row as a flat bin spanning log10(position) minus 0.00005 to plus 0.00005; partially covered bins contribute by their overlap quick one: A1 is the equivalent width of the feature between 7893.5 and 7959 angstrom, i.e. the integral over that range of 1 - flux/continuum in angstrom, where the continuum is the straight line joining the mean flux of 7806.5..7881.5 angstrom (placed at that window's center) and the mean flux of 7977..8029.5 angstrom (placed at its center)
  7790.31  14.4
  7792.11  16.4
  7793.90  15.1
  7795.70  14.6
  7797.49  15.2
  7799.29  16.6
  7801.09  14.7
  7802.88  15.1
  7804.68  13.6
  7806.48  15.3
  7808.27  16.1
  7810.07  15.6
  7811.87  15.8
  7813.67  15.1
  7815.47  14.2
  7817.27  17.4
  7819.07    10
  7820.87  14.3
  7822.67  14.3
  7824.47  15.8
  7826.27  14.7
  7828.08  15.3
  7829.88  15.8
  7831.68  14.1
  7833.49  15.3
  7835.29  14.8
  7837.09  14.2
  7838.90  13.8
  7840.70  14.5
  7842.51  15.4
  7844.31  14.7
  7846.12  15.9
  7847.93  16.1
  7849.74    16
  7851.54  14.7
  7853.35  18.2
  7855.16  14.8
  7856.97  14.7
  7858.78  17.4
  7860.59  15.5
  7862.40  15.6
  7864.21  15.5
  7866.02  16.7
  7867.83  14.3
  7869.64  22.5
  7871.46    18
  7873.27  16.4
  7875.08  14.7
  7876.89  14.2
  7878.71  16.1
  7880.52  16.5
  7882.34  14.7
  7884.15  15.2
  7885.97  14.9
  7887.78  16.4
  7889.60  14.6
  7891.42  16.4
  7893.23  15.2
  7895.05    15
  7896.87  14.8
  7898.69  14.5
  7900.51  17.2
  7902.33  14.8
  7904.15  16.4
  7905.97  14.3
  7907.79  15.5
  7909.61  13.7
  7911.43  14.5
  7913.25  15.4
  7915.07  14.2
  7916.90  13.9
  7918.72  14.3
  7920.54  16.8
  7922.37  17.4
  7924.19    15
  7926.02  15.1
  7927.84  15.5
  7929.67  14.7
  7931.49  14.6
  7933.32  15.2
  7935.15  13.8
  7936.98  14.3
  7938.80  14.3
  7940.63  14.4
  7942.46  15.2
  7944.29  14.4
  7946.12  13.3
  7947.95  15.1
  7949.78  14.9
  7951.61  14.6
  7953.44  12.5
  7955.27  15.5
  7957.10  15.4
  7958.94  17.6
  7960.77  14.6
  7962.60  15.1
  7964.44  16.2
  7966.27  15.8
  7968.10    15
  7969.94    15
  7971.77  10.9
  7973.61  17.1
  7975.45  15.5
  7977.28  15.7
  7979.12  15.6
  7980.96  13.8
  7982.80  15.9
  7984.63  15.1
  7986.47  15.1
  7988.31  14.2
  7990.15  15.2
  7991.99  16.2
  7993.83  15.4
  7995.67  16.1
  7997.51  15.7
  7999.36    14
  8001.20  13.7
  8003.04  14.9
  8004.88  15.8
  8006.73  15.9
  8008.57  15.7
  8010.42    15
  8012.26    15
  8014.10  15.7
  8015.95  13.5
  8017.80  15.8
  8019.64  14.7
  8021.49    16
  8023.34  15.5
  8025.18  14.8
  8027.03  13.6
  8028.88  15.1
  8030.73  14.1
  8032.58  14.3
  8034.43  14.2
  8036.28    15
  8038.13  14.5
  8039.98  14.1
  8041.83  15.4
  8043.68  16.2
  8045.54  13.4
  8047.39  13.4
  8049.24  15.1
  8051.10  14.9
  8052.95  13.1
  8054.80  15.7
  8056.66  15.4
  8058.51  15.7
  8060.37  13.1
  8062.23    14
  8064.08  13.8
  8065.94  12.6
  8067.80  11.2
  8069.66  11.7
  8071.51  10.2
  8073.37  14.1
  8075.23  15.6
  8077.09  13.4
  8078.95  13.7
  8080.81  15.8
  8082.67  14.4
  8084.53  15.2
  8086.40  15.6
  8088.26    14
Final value 1.6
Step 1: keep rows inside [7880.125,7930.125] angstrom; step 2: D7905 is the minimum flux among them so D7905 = 13.7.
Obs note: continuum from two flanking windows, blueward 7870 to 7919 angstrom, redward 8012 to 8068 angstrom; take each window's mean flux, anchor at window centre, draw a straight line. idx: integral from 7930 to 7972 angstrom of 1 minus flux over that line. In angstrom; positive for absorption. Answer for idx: 0.8 angstrom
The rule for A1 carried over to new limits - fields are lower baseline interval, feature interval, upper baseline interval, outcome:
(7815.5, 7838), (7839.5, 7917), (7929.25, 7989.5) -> -4.5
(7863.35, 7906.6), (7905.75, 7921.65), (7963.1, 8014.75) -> 0.9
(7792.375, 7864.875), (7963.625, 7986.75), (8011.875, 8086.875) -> -0.8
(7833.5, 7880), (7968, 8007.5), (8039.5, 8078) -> -1.4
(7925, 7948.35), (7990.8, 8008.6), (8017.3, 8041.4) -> -0.8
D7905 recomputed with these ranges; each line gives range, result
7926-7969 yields 12.5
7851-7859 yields 14.7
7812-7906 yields 10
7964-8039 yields 10.9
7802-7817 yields 13.6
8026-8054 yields 13.1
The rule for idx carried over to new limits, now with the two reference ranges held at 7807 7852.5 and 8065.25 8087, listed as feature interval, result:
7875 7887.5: -0.5 angstrom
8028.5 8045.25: -1.1 angstrom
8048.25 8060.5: -1.0 angstrom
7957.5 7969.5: -1.2 angstrom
